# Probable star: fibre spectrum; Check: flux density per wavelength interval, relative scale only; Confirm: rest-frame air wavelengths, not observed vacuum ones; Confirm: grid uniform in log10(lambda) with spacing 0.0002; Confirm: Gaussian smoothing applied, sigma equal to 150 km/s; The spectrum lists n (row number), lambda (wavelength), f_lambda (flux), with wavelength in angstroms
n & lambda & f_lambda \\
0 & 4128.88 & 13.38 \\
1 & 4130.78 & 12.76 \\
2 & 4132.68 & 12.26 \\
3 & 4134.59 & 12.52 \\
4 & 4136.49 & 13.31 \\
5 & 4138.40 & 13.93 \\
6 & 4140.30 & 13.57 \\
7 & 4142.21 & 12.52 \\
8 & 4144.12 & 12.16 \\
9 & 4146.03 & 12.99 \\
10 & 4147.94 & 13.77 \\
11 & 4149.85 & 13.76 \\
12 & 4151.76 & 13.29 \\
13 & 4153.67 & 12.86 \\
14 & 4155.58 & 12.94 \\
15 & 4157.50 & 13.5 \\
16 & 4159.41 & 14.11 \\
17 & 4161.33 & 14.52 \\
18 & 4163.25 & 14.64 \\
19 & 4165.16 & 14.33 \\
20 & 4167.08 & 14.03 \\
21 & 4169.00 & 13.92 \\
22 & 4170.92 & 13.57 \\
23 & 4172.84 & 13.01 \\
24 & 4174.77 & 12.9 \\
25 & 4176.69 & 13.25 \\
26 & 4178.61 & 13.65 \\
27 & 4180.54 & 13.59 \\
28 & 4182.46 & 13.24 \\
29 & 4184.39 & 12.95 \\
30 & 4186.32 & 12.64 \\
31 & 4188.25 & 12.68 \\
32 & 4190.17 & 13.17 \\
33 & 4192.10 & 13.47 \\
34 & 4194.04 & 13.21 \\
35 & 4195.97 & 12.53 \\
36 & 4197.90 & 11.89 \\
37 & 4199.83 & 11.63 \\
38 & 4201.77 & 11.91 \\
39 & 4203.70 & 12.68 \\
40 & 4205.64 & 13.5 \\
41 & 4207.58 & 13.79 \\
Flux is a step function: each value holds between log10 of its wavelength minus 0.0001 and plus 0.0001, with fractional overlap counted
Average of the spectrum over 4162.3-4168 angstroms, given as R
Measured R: 14.4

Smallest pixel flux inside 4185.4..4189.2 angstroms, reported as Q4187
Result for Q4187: 12.64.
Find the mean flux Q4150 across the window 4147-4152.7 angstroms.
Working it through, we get 13.6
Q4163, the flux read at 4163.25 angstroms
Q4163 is 14.64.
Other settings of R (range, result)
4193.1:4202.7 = 12.2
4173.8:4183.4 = 13.3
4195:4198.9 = 12.2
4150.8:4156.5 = 13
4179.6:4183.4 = 13.4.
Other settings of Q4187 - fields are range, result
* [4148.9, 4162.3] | 12.86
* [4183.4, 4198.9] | 11.89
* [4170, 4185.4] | 12.9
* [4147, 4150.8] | 13.76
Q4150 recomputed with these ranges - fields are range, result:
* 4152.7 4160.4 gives 13.4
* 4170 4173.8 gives 13.3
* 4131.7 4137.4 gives 12.7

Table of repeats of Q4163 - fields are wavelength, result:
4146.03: 12.99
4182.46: 13.24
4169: 13.92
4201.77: 11.91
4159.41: 14.11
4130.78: 12.76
